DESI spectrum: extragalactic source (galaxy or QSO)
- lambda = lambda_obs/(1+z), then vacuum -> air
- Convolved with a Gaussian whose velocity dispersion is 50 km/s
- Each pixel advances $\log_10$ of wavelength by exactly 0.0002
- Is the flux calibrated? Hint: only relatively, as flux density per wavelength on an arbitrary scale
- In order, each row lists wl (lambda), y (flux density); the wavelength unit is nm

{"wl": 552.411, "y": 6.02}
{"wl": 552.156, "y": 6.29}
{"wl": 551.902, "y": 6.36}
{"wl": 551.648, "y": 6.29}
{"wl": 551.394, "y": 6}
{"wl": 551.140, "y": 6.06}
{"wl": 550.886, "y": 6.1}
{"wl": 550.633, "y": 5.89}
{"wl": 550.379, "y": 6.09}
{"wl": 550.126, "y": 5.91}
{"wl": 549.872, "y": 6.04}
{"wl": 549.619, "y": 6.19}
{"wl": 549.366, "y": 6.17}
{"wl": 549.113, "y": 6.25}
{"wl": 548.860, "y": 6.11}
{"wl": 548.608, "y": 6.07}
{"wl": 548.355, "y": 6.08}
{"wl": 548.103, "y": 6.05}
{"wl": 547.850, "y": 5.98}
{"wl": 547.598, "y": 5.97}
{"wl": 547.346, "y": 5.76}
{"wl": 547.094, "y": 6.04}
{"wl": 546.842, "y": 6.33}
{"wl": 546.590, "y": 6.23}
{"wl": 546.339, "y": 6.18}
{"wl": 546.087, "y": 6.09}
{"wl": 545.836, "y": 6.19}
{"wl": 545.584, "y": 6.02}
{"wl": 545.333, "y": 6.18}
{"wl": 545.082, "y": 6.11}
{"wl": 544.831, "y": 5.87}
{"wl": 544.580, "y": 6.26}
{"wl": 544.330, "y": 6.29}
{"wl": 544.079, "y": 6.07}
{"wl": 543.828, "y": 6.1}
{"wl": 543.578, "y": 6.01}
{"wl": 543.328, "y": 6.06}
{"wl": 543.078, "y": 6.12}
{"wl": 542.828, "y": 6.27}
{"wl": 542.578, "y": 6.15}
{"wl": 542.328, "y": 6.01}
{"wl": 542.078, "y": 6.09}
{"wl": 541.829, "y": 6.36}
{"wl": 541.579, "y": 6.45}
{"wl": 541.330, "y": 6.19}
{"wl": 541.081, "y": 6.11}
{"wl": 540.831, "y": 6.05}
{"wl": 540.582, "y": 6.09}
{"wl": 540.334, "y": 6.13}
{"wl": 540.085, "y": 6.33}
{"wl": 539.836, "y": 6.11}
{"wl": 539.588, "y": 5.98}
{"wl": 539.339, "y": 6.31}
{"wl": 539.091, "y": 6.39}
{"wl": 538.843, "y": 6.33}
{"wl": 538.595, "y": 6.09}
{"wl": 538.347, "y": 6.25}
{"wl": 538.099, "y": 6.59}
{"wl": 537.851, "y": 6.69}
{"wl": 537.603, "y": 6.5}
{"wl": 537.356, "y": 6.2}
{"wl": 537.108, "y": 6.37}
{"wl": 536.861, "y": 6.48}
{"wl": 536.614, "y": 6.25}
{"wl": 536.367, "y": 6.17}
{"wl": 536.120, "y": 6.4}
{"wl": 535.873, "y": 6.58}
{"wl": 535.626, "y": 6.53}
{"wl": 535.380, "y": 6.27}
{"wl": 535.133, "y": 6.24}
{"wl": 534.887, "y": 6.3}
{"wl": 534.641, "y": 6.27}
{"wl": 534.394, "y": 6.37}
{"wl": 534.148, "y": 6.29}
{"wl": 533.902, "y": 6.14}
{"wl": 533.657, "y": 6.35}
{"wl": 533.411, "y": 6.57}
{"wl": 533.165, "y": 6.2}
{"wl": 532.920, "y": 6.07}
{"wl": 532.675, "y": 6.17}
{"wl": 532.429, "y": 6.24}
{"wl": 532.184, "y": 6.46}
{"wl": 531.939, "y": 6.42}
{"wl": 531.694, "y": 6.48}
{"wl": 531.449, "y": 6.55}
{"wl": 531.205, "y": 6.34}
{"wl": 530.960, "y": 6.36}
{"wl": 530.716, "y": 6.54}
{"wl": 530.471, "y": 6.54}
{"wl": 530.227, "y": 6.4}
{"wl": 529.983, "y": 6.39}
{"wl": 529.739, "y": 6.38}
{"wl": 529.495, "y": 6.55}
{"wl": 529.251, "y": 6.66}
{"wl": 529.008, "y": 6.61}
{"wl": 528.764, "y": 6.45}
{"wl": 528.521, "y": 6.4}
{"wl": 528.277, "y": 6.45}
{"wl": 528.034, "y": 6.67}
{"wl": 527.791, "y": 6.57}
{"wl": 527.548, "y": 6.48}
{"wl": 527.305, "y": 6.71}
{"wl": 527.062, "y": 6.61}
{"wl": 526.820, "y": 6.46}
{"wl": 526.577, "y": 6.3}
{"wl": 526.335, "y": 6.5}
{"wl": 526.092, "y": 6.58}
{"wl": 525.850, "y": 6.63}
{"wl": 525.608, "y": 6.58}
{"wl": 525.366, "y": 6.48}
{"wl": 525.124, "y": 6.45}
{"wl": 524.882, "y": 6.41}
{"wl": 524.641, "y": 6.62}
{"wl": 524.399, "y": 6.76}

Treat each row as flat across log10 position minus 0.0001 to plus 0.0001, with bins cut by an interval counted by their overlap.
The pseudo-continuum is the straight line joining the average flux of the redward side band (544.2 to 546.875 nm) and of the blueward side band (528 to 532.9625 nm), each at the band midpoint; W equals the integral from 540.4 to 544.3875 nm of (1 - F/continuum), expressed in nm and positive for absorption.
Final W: 0.04 nm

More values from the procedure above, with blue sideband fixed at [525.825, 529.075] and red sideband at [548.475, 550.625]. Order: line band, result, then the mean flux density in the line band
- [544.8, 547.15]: 0.01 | 6.14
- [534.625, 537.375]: 0.00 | 6.35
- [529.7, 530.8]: 0.00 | 6.45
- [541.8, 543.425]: 0.02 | 6.14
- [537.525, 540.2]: -0.01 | 6.32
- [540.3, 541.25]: 0.03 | 6.1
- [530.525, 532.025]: 0.00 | 6.45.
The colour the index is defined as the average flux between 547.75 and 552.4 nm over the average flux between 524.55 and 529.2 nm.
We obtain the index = 0.9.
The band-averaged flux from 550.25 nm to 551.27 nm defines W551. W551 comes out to 6.04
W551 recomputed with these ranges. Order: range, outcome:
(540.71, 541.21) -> 6.07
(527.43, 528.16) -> 6.58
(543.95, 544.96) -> 6.12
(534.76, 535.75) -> 6.34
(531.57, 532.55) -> 6.4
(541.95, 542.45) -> 6.06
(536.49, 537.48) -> 6.33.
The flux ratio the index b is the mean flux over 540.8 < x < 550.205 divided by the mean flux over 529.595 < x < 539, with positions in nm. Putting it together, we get 0.96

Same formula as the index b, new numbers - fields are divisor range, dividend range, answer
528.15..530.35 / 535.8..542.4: 0.97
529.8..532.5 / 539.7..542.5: 0.96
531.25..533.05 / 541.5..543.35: 0.98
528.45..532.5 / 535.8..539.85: 0.98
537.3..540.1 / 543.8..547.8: 0.97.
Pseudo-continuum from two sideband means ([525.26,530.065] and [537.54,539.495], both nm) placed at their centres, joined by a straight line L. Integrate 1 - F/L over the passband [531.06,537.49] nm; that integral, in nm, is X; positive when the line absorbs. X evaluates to 0.10 nm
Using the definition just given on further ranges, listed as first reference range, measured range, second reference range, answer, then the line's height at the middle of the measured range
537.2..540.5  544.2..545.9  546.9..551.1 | 0.005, 6.15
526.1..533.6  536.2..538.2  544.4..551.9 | -0.031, 6.31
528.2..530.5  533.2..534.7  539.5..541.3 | 0.001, 6.33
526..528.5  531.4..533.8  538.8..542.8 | 0.019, 6.39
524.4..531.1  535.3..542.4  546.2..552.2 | 0.013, 6.3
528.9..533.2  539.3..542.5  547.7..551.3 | 0.033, 6.23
